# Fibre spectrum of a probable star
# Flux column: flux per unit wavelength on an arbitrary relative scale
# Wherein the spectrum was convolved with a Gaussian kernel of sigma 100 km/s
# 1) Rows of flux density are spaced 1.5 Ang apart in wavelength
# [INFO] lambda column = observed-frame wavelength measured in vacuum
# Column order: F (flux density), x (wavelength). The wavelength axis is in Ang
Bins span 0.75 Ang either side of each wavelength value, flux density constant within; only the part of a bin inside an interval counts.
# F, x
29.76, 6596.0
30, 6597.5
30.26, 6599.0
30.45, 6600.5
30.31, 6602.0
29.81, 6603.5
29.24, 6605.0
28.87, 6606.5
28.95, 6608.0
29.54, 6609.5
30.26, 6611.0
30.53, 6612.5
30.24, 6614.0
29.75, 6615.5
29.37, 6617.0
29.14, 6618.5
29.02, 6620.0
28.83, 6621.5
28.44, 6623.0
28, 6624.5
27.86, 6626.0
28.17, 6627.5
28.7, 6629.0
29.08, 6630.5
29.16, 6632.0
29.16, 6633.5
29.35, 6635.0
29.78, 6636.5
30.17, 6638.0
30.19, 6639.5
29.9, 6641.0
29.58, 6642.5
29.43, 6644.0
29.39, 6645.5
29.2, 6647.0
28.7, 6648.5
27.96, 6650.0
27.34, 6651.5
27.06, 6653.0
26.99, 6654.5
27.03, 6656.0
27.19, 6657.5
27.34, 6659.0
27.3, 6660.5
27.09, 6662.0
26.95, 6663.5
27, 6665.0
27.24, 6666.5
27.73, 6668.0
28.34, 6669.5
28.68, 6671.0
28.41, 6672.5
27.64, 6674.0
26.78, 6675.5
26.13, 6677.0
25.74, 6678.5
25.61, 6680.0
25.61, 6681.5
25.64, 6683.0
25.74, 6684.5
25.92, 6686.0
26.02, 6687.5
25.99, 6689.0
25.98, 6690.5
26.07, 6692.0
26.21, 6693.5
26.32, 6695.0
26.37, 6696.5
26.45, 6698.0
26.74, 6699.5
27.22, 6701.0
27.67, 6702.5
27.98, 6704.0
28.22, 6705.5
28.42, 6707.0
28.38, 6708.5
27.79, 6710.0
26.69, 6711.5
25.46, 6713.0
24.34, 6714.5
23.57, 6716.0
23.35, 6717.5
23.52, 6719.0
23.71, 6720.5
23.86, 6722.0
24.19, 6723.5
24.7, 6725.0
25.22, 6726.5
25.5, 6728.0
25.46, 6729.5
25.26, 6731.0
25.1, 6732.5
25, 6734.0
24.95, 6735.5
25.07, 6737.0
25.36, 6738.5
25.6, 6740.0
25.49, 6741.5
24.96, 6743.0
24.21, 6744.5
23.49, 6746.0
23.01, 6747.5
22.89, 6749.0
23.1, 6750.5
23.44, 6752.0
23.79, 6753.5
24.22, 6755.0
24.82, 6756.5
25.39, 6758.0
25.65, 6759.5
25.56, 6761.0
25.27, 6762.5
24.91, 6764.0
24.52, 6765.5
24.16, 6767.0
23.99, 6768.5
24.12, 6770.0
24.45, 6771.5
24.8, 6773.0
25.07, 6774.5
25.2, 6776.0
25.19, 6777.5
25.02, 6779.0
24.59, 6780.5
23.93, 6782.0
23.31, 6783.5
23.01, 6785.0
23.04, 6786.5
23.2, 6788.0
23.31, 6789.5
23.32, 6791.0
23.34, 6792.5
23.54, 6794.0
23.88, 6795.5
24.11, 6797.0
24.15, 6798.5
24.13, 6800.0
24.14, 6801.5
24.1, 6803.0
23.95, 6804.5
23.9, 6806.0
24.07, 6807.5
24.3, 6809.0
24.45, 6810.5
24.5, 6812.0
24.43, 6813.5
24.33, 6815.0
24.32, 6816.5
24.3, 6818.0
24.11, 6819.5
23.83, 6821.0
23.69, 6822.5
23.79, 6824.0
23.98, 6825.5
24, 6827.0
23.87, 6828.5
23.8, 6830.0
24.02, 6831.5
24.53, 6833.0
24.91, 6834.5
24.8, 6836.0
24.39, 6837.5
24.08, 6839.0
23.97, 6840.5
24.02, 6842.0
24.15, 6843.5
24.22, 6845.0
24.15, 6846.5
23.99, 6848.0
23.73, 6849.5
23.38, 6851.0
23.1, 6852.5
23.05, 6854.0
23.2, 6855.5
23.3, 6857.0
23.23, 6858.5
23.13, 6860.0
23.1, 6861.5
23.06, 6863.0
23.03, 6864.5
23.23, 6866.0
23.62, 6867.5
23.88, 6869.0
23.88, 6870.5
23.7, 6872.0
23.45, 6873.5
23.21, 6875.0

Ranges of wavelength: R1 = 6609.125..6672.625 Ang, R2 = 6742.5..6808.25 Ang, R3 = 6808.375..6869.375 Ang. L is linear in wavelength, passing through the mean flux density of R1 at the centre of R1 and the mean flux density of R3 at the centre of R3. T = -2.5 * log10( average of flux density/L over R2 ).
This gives 0.05 mag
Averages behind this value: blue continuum 28.6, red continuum 23.9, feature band 24.1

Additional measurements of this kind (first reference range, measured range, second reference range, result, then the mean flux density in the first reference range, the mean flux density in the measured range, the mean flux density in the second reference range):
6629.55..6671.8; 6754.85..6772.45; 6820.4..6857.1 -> 0.04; 28.4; 24.8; 23.9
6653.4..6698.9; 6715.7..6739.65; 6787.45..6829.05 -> 0.04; 26.7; 24.6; 24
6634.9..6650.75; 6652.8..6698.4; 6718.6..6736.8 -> 0.04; 29.4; 26.7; 24.7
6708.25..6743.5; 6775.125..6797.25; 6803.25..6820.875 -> 0.03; 25.1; 23.9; 24.2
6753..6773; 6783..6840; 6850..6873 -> 0.00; 24.7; 24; 23.3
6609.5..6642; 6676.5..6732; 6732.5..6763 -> 0.02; 29.3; 25.9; 24.6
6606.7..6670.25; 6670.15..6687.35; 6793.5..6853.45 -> 0.04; 28.6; 26.5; 24.1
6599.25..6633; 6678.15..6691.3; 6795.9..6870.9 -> 0.07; 29.3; 25.8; 23.9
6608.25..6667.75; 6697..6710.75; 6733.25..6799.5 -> -0.05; 28.6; 27.6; 24.3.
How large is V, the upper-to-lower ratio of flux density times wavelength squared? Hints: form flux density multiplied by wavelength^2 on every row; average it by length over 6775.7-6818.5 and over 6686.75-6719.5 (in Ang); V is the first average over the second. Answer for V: 0.9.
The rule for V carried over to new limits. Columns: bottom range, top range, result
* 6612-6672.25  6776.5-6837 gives 0.88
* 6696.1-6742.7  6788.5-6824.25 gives 0.96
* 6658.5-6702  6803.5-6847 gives 0.94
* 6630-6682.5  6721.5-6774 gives 0.90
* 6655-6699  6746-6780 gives 0.94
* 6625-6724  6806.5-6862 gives 0.92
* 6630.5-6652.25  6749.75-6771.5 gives 0.87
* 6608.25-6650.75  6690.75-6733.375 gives 0.91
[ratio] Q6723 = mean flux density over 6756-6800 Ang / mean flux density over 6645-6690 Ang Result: 0.9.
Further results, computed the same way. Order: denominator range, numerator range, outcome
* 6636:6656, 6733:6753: 0.85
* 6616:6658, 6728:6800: 0.85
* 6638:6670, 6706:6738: 0.90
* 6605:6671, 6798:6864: 0.84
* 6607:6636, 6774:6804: 0.82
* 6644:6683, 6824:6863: 0.87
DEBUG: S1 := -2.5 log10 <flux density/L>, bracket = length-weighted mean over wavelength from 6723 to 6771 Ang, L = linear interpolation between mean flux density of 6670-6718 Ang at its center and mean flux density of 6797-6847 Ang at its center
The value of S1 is 0.04 mag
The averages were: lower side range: 26.5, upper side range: 24.2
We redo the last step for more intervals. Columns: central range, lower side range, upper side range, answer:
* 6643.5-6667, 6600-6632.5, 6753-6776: 0.01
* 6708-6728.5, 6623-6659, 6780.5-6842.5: 0.07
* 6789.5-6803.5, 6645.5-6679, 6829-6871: 0.04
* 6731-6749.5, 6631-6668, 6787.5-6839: 0.06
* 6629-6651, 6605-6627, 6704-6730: -0.04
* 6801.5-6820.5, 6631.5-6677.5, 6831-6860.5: 0.02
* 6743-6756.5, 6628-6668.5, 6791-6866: 0.10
